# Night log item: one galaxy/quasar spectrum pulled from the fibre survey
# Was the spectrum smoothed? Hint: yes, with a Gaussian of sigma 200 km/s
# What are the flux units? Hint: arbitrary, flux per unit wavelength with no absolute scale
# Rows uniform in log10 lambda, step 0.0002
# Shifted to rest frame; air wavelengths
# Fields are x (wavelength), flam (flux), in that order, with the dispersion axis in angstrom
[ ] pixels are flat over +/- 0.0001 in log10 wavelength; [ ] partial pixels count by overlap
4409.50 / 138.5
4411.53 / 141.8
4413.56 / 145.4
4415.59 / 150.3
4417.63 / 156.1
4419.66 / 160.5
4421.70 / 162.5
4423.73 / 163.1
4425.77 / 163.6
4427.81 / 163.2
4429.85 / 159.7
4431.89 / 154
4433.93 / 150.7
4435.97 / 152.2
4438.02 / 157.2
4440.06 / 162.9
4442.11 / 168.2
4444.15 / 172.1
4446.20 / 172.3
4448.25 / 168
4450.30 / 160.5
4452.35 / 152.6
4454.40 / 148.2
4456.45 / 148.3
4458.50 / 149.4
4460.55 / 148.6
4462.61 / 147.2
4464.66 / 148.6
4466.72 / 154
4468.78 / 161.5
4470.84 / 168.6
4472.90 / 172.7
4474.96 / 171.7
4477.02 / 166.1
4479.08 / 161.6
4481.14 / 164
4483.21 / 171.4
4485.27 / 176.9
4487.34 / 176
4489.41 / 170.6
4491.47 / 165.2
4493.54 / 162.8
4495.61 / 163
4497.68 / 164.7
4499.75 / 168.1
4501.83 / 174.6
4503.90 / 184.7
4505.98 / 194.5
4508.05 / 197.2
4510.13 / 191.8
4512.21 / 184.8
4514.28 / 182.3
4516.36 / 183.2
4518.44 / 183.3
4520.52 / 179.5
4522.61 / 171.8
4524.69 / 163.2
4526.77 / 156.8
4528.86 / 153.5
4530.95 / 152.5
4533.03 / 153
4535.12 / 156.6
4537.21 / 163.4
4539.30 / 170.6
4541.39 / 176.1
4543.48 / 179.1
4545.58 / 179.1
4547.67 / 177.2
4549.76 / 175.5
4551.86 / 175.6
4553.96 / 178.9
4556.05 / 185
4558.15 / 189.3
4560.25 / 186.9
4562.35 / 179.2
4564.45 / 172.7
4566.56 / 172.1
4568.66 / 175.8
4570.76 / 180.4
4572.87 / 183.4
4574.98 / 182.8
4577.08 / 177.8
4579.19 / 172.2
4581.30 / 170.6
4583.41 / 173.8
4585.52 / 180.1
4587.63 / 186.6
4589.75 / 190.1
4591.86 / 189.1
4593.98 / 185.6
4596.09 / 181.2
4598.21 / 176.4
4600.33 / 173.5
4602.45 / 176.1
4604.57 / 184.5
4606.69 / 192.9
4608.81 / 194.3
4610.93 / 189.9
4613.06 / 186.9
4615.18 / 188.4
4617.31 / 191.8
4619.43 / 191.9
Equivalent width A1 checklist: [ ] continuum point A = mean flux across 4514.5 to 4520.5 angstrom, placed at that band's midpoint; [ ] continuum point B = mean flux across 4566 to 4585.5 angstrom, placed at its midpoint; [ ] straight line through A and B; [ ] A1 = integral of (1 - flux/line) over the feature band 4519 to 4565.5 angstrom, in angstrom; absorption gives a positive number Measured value 2.1 angstrom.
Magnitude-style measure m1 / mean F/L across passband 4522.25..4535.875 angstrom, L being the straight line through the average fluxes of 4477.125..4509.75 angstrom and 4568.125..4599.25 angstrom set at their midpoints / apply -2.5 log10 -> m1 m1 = 0.12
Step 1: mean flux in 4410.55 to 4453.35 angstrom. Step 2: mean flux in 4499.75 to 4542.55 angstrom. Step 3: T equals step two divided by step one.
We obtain 1.1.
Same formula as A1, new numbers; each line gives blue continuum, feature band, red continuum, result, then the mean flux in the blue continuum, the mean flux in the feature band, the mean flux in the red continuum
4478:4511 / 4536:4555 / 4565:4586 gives 0.1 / 174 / 175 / 177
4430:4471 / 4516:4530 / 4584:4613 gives 0.1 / 157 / 169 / 185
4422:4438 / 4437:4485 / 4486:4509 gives 1.4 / 158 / 161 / 175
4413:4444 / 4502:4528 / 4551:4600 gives -1.4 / 159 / 181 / 180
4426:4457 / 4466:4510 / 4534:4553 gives -1.6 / 160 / 172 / 172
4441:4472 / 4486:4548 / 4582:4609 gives -1.4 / 158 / 173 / 183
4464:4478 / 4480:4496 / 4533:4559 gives -0.3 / 164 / 169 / 175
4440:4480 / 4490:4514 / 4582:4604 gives -1.5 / 160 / 178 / 181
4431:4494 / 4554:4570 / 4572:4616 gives -0.2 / 161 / 180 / 183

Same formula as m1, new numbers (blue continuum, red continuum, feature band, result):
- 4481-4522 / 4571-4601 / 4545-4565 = -0.007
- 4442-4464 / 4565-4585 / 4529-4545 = 0.041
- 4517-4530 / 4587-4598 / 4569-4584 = 0.026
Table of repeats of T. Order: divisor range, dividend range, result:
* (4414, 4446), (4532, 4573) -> 1.10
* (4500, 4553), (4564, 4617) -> 1.04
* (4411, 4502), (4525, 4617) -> 1.10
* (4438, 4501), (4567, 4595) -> 1.11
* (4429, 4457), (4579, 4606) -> 1.13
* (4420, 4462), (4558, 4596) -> 1.14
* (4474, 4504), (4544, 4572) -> 1.06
